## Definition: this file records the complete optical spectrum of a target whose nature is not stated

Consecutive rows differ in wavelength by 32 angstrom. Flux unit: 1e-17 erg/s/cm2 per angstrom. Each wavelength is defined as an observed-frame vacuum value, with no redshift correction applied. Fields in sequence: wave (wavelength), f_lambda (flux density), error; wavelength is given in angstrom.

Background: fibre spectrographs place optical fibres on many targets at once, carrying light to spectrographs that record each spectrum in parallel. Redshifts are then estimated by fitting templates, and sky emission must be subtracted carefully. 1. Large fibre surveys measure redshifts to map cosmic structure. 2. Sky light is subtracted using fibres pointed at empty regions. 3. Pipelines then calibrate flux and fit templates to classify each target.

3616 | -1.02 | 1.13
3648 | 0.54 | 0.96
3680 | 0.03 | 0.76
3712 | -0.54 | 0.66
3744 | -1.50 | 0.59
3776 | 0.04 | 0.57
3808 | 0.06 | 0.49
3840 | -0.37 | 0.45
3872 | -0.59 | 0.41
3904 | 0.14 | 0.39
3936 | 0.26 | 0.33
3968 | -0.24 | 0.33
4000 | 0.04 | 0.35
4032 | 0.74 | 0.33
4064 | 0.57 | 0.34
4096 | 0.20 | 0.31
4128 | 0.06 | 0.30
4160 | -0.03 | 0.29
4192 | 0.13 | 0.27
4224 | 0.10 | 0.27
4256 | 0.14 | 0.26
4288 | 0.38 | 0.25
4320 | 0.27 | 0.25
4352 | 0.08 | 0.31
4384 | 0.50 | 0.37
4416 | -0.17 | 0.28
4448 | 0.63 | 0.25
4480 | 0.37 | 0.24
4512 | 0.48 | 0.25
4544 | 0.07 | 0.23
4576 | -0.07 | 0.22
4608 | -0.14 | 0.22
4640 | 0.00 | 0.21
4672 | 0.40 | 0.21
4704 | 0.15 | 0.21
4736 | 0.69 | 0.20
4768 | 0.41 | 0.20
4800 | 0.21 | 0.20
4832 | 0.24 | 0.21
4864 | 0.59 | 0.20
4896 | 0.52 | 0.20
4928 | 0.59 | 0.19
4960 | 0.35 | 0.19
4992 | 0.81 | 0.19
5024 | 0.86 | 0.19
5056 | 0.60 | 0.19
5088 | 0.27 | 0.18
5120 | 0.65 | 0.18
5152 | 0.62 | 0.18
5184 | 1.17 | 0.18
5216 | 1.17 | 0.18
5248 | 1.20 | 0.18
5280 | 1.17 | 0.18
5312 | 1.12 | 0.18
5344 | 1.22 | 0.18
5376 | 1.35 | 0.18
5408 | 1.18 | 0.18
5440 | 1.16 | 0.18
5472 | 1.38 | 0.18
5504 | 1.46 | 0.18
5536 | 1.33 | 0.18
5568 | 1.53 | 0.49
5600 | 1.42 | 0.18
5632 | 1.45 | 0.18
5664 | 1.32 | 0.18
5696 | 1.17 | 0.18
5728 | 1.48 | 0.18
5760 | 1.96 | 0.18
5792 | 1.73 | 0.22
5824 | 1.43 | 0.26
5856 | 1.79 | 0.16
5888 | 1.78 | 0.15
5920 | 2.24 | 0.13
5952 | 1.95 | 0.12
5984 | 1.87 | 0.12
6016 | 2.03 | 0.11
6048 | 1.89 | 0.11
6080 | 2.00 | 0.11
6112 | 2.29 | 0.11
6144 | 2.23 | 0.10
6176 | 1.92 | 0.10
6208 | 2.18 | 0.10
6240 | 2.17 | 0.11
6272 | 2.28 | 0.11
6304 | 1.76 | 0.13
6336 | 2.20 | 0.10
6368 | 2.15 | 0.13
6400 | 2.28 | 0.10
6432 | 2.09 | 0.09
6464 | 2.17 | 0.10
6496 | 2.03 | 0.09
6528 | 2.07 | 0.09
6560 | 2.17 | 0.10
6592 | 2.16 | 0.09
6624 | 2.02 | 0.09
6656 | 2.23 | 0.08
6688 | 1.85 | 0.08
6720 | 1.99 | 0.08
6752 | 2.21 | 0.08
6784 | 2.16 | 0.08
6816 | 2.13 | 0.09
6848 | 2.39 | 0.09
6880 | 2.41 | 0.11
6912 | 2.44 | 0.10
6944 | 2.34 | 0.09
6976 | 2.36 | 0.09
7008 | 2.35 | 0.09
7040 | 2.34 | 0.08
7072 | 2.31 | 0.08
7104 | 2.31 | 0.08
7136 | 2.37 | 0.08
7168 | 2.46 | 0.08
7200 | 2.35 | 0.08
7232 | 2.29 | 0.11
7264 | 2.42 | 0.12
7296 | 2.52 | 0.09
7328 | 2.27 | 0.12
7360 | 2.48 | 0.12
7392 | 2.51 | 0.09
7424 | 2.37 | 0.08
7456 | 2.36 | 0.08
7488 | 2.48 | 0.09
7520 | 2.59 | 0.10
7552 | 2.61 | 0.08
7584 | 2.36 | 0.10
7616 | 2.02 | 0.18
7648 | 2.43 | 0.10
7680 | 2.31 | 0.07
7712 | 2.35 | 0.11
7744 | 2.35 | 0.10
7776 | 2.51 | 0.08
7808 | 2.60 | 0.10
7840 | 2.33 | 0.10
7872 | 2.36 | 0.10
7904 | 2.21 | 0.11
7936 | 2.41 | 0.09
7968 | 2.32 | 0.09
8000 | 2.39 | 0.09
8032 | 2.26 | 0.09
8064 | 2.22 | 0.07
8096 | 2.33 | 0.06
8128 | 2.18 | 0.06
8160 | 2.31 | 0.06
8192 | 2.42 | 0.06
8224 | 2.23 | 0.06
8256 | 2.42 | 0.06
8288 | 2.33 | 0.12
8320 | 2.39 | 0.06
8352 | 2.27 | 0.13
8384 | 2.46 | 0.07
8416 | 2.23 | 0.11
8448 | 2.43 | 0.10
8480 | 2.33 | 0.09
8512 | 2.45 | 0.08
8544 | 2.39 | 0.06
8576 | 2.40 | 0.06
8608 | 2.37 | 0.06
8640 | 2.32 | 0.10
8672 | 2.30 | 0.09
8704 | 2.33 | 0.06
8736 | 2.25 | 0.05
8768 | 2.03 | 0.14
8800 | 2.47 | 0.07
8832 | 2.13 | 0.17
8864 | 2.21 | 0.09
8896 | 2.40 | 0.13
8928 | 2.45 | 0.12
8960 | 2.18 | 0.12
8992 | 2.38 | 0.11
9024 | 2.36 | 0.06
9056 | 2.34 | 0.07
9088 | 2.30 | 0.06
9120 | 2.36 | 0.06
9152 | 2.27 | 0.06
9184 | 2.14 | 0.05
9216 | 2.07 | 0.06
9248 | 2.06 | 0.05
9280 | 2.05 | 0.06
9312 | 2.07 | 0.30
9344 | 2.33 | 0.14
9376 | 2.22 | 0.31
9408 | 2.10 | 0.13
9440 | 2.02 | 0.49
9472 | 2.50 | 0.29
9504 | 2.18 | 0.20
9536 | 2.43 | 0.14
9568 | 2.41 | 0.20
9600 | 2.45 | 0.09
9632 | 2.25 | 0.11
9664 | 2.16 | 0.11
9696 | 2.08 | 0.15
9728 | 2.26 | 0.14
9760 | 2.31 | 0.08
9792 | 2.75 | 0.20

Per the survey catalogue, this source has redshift 0.293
